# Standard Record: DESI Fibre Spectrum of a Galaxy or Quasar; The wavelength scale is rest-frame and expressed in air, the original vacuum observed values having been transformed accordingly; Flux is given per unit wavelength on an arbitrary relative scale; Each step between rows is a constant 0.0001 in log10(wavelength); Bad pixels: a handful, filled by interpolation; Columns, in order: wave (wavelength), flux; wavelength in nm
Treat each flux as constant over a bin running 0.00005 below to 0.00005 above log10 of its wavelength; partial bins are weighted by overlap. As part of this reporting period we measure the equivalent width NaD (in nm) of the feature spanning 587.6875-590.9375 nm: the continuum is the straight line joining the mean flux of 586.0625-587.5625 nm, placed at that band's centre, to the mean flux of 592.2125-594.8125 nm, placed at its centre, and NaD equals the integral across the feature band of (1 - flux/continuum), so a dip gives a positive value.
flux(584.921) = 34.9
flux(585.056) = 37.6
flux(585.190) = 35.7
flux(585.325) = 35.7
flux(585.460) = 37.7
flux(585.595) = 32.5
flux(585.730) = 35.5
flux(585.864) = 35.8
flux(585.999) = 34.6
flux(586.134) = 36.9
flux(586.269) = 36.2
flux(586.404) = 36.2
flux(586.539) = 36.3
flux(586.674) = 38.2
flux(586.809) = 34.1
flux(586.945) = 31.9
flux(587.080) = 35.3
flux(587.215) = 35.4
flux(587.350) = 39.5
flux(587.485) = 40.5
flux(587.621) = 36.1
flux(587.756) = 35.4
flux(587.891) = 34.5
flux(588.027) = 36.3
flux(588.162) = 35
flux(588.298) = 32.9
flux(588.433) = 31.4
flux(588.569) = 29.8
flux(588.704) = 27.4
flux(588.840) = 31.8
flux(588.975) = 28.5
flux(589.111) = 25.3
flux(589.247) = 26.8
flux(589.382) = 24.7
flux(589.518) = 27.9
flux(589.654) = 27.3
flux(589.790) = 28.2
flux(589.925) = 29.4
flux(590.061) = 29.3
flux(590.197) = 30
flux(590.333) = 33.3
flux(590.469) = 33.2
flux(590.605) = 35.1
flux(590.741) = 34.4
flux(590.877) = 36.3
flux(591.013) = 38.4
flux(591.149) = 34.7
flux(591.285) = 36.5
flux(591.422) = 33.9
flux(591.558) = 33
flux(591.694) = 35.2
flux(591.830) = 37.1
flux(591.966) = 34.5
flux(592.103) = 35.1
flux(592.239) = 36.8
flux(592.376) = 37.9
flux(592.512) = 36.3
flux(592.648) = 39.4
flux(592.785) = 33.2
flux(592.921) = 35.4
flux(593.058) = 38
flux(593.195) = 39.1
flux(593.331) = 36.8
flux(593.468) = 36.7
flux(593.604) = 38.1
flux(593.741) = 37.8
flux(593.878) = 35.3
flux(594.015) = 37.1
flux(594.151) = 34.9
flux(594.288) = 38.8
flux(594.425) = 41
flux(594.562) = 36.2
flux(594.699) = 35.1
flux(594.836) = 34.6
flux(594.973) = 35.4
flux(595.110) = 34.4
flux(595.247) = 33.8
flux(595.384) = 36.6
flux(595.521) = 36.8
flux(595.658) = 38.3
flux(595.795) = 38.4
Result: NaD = 0.50 nm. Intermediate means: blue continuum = 36.4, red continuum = 37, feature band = 31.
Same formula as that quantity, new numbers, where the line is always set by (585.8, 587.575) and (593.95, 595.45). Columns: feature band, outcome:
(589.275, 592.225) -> 0.28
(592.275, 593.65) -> -0.03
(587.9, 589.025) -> 0.14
